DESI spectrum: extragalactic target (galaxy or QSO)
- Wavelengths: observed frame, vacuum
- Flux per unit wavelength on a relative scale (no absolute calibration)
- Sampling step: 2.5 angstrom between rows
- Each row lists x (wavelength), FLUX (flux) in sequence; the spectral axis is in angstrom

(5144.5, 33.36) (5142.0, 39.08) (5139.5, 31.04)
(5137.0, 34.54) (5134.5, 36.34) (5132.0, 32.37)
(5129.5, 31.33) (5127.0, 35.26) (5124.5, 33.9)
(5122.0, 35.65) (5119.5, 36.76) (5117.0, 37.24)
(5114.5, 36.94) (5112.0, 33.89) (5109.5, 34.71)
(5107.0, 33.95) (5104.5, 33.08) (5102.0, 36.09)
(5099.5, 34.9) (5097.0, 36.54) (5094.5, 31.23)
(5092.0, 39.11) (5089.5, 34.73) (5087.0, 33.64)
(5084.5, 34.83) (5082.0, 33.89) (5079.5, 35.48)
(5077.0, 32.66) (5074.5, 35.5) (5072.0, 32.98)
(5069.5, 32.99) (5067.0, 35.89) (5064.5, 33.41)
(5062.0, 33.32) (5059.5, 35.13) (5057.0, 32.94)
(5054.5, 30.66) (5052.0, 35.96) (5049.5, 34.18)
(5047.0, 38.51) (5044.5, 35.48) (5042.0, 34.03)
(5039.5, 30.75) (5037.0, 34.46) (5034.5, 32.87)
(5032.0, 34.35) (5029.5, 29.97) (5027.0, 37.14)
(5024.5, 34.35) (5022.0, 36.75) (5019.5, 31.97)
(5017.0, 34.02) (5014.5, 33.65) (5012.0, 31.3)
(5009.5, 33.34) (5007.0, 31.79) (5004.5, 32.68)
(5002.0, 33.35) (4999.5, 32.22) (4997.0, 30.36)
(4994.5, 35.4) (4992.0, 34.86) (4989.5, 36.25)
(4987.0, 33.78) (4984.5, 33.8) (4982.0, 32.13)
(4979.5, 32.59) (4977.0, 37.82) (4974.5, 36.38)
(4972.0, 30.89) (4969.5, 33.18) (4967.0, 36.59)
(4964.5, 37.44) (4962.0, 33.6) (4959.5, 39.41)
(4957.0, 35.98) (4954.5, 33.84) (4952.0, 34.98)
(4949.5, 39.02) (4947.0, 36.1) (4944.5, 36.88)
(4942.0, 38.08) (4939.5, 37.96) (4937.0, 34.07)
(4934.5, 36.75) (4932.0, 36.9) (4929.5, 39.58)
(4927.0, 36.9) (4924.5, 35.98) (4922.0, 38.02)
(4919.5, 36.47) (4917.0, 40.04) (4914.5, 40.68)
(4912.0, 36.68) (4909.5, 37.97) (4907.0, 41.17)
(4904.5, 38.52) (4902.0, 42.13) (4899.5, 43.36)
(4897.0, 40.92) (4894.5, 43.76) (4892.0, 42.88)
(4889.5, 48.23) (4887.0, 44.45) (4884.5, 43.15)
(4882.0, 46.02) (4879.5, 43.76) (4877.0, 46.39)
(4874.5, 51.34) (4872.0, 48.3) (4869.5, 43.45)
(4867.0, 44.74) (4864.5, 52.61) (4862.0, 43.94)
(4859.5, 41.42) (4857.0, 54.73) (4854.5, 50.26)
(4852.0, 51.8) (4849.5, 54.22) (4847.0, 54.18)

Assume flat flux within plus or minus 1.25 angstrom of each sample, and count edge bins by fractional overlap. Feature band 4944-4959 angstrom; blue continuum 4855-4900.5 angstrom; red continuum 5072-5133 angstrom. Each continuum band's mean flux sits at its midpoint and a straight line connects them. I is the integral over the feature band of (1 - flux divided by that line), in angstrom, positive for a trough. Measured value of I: 2.11 angstrom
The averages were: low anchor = 45.8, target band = 36.3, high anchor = 34.7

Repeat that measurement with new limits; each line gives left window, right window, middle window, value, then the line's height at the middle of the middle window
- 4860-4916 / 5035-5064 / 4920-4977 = 5.42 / 40.2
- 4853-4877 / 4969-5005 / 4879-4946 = 3.79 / 42.3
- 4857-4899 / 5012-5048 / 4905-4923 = 1.73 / 42.8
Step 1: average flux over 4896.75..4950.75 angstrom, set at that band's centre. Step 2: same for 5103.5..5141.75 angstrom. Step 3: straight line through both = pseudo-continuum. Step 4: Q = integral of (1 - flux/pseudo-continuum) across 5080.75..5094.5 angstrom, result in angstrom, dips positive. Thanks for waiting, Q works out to 0.1 angstrom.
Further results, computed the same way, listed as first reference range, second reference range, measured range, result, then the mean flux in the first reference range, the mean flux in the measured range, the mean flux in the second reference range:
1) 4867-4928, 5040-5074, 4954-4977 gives 2.0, 42.2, 35.4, 34.2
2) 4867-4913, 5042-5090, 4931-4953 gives 2.2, 43.5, 36.8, 34.3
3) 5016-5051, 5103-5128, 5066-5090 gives 0.3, 34.2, 34.2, 35.1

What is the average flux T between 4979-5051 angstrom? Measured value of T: 33.7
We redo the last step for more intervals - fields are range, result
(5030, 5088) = 34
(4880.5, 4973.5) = 38.6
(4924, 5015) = 35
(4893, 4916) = 40.6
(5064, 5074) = 34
